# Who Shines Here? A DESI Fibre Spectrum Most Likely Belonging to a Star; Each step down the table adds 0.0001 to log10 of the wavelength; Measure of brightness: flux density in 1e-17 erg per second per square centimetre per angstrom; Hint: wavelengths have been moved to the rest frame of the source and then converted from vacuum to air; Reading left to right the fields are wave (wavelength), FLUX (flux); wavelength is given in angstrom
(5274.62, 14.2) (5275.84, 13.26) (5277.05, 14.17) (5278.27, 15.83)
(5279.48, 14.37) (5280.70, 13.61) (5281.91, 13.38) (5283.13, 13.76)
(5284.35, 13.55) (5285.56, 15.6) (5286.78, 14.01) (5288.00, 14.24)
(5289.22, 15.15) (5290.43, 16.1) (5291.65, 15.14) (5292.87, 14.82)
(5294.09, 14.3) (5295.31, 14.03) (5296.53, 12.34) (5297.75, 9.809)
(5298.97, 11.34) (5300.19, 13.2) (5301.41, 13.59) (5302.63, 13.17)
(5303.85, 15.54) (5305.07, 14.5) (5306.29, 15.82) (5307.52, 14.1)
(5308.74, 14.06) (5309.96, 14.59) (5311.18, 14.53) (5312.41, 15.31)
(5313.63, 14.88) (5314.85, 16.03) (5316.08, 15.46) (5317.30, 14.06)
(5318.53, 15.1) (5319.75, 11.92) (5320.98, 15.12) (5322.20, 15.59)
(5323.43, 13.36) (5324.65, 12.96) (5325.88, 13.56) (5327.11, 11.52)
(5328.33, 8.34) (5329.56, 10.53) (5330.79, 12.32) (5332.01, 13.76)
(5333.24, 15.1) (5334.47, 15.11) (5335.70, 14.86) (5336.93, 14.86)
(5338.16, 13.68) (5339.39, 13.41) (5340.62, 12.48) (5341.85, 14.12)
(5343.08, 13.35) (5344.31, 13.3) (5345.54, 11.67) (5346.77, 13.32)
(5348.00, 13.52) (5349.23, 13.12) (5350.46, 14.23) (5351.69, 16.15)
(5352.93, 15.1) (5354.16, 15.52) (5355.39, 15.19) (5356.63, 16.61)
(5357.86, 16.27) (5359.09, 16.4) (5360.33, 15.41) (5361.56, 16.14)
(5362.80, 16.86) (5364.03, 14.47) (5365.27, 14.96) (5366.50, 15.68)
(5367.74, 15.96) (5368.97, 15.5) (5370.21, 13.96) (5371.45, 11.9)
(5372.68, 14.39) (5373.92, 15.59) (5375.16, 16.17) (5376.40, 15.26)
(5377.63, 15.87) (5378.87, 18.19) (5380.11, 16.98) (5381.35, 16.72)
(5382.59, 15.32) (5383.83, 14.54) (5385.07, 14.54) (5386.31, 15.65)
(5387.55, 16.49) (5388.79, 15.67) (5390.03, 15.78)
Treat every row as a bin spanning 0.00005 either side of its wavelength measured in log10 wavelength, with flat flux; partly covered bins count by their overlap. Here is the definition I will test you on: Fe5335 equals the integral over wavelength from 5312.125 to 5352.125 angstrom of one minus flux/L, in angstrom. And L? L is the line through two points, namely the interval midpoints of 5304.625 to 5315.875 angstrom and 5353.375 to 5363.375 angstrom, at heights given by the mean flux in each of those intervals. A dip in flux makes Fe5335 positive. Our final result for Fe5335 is 4.5 angstrom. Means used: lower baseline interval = 14.9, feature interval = 13.7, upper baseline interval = 16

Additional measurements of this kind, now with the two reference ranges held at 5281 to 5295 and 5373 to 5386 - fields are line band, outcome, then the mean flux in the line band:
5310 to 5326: 0.5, 14.5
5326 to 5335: 1.6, 12.4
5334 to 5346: 1.2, 13.7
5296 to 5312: 1.2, 13.6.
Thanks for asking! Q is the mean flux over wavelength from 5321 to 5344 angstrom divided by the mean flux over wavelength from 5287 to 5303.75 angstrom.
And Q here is 1.0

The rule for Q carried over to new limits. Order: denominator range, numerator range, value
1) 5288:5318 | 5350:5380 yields 1.09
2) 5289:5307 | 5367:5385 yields 1.11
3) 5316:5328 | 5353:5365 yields 1.16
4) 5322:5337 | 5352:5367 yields 1.20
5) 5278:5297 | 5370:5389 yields 1.08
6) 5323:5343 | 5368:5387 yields 1.17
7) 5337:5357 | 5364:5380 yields 1.09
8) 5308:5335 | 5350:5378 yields 1.12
